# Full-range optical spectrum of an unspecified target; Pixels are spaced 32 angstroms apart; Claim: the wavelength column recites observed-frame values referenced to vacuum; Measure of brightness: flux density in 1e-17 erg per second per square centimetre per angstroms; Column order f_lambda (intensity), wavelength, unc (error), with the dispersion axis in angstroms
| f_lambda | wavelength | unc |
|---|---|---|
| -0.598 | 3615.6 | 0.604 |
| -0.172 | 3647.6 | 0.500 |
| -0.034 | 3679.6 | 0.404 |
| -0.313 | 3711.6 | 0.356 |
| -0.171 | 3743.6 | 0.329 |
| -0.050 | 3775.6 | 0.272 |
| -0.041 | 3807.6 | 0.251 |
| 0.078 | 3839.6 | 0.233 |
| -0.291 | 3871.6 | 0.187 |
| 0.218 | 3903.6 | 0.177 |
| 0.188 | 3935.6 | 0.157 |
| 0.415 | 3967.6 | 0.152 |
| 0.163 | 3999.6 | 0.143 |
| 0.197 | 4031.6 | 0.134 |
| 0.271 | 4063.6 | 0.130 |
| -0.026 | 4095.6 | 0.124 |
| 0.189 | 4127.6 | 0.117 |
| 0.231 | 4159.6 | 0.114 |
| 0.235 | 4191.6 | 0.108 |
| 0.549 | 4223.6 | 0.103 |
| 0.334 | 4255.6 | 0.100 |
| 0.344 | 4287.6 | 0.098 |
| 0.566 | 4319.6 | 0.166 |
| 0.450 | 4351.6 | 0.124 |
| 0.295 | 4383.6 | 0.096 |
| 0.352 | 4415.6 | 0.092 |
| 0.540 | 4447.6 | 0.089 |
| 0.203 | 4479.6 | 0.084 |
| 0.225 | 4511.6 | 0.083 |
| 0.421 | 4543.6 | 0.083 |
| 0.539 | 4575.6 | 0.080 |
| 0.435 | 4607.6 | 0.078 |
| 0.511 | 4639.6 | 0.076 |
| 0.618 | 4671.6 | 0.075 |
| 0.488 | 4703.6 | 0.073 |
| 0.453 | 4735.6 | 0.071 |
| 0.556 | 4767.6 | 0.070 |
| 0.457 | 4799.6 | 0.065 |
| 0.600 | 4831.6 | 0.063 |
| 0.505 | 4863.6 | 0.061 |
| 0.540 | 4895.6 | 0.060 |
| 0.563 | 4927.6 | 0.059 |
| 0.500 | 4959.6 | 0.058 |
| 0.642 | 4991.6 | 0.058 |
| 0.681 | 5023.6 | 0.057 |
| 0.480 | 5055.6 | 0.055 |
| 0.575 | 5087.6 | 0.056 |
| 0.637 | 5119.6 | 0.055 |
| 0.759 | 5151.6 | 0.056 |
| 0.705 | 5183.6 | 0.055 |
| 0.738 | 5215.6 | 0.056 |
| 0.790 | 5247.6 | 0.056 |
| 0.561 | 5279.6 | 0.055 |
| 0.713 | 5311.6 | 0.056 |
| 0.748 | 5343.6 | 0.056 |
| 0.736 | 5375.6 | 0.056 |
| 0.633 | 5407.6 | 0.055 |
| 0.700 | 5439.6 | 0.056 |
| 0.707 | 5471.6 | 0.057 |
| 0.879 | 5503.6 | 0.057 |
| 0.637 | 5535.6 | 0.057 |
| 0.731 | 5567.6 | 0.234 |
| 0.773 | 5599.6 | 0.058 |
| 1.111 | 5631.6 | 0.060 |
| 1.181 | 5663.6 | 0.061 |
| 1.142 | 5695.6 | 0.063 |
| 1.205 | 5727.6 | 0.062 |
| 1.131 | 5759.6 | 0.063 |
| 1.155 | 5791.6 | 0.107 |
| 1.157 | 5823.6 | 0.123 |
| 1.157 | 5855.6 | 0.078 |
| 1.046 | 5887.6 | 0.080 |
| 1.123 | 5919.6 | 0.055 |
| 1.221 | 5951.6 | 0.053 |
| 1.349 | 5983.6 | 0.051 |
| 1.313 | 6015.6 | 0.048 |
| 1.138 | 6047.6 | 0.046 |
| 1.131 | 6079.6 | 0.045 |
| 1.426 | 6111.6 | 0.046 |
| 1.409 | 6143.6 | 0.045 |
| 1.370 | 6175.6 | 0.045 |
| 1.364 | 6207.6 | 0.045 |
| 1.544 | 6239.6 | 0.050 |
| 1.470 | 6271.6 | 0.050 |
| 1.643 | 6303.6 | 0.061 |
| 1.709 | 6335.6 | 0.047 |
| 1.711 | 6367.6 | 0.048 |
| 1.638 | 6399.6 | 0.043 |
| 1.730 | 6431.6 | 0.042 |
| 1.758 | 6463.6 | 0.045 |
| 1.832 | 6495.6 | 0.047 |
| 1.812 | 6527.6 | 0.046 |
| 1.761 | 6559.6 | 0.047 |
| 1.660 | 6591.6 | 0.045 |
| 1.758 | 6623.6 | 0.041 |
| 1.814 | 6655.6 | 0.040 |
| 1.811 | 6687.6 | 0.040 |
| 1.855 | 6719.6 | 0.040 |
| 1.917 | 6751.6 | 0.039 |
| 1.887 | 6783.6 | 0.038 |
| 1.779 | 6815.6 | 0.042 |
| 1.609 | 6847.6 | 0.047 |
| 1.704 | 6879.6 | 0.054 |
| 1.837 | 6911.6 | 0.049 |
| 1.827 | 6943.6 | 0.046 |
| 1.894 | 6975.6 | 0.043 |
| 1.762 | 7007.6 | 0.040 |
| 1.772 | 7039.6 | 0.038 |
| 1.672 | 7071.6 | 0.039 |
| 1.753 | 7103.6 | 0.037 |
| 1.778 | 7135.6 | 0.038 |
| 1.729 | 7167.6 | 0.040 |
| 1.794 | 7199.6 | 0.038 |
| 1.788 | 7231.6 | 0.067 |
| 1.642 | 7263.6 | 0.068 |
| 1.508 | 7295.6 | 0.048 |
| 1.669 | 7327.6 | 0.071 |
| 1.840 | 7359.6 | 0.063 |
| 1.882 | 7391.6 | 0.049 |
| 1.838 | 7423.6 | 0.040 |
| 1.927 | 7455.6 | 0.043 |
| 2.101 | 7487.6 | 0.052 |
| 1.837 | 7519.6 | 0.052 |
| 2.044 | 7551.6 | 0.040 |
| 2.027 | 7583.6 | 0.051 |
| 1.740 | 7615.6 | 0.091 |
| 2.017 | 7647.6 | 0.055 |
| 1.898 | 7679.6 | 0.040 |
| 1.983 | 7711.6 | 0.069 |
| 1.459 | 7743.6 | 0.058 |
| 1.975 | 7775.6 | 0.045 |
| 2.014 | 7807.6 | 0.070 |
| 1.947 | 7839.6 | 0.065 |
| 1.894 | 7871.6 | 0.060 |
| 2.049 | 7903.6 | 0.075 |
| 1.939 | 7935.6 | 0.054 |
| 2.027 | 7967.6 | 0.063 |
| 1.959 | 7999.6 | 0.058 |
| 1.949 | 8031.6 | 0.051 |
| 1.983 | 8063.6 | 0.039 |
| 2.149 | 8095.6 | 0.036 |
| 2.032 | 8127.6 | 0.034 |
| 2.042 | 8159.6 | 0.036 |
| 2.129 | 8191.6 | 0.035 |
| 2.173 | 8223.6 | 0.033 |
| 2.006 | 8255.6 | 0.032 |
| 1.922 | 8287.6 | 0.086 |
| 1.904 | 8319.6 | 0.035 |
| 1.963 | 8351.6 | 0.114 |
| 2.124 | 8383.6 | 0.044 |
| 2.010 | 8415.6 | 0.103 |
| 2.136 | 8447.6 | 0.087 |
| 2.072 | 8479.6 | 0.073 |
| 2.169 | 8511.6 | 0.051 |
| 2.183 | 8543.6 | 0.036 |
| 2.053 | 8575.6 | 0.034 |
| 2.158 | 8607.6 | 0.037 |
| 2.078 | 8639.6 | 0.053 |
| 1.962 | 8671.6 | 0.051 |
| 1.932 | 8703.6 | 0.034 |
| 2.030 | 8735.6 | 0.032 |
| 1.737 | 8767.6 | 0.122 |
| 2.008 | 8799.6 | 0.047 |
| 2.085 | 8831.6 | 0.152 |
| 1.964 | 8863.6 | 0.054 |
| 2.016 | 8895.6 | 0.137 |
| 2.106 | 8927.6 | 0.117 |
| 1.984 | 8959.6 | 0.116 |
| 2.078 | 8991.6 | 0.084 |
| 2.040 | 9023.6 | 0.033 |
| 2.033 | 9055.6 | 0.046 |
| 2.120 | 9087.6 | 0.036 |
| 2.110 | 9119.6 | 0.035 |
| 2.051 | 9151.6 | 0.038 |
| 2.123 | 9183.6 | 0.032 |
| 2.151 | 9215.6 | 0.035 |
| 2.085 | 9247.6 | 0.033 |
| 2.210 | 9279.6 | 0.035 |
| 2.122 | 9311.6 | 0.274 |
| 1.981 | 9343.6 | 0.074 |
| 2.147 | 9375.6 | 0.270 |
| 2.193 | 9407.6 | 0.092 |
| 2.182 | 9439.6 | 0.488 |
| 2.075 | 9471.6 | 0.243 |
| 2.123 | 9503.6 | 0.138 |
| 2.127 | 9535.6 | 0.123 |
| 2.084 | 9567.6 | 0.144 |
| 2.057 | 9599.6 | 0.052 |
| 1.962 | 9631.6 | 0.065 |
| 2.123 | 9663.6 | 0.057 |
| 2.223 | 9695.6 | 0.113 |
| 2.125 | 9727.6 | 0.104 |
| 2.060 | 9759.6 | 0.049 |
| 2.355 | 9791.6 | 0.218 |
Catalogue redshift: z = 0.409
